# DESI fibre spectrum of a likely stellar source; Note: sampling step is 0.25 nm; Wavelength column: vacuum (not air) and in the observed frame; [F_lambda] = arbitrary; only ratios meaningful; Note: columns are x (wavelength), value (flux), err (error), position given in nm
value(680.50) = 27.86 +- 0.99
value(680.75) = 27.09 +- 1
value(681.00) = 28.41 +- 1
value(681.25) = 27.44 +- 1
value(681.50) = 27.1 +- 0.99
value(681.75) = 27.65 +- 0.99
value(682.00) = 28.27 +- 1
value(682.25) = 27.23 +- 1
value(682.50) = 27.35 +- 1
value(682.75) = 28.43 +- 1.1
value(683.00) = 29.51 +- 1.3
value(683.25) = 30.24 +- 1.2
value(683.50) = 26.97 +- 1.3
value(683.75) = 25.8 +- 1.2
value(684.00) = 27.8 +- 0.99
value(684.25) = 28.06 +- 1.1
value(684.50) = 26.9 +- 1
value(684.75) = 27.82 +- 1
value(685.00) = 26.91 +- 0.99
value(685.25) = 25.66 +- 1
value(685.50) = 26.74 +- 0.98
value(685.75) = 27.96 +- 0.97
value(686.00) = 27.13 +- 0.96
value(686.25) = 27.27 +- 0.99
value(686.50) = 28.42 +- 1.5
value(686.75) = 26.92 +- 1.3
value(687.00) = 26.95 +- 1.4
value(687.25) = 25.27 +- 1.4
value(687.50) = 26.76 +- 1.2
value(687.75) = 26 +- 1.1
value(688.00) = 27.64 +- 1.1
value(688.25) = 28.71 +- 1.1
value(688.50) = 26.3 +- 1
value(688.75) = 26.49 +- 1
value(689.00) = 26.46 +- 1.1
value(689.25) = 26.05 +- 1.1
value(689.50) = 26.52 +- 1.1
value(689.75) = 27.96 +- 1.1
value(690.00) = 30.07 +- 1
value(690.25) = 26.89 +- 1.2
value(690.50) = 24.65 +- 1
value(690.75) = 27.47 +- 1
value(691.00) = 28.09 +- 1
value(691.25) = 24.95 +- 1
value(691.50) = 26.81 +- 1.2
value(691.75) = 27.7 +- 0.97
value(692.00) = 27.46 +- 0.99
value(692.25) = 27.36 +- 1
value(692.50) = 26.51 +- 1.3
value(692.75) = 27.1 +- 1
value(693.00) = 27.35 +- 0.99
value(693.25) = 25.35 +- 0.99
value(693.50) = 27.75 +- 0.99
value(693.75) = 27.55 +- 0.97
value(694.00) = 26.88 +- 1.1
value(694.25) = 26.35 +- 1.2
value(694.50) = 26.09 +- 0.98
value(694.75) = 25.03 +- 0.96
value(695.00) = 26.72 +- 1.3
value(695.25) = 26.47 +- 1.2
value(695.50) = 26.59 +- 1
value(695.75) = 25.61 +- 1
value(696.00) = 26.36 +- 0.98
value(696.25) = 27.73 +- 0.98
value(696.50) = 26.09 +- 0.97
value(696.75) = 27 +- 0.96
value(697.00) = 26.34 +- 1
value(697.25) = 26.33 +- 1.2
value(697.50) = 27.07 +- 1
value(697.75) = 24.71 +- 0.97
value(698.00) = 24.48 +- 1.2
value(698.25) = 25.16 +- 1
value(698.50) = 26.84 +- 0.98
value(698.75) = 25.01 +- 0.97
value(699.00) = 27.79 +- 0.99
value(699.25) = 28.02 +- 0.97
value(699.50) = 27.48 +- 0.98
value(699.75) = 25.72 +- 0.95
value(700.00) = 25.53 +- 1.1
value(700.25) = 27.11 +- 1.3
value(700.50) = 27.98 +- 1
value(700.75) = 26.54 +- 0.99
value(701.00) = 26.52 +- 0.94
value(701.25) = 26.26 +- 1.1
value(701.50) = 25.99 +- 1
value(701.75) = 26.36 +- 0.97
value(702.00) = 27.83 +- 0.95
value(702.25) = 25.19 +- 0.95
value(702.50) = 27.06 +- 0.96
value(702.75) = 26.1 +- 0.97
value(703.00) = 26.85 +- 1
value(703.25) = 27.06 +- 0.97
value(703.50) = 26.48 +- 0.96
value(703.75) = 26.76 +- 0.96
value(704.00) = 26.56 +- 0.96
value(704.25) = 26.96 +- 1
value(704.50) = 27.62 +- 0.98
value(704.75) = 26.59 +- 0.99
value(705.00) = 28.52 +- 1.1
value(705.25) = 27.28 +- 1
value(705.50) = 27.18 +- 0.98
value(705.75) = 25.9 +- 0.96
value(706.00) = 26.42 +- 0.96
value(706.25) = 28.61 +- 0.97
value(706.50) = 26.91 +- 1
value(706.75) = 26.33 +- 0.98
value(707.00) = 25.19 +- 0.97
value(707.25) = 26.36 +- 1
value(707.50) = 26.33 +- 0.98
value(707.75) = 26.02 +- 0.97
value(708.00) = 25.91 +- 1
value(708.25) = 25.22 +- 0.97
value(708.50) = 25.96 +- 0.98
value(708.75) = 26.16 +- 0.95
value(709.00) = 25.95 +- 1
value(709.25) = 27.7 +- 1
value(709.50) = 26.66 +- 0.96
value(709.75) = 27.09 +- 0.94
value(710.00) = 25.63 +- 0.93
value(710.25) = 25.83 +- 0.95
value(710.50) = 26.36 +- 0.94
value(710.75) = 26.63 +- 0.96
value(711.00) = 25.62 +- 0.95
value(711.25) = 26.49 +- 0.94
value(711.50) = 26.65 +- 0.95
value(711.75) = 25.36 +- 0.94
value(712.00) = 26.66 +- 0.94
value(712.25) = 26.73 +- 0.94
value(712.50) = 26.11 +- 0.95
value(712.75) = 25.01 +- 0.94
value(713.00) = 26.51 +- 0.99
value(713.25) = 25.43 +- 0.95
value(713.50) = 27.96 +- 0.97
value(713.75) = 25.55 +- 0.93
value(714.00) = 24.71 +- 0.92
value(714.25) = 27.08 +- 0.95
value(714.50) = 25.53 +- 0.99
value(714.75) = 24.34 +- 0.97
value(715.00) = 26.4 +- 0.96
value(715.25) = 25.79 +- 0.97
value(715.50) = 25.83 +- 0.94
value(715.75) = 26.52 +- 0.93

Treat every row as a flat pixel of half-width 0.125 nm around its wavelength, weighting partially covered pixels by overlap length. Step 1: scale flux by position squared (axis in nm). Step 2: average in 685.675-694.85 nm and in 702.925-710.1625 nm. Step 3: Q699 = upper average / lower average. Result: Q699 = 1.04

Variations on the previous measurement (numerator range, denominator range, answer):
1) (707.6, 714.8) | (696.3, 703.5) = 1.02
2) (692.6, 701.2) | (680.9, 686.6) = 1.00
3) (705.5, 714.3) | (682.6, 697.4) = 1.03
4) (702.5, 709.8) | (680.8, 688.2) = 1.03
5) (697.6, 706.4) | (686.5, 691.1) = 1.03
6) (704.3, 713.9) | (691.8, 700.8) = 1.03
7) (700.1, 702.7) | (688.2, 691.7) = 1.02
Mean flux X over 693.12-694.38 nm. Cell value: 26.8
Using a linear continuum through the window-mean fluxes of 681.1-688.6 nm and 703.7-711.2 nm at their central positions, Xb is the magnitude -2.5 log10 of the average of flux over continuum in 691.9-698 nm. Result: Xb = 0.019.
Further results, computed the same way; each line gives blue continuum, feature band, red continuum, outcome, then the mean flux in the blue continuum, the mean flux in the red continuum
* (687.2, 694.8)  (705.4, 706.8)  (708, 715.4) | -0.02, 26.9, 26.1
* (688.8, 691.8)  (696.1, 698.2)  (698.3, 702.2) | 0.02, 26.9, 26.7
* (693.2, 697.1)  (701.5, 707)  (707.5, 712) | -0.02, 26.5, 26.2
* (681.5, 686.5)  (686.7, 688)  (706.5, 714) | 0.04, 27.6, 26.2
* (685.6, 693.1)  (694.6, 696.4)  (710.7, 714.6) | 0.02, 27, 26.1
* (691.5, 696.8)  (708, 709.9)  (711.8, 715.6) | -0.01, 26.7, 26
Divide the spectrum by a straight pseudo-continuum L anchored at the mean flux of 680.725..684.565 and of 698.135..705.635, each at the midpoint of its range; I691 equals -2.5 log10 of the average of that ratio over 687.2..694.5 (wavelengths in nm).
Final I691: 0.02 mag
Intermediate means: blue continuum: 27.8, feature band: 26.9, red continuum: 26.7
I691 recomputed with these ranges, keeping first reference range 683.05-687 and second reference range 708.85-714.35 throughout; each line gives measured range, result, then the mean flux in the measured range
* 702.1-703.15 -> 0.01 mag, 26.4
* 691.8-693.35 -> 0.01 mag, 26.9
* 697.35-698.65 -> 0.05 mag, 25.7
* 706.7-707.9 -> 0.02 mag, 26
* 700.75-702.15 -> 0.01 mag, 26.6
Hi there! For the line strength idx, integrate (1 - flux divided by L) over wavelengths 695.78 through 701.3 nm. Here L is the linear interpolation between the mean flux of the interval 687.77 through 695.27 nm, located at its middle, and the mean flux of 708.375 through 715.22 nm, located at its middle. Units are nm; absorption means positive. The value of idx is 0.04 nm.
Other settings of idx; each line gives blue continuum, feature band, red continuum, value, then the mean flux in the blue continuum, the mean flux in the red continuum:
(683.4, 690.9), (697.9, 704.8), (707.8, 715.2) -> -0.02 nm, 27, 26.1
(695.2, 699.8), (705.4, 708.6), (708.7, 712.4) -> 0.00 nm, 26.4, 26.4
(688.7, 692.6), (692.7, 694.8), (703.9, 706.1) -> 0.03 nm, 27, 27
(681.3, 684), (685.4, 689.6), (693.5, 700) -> 0.06 nm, 27.8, 26.4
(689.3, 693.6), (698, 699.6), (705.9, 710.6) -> 0.01 nm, 27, 26.3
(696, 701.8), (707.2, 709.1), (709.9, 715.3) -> 0.01 nm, 26.4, 26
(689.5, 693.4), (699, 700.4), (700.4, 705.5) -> 0.00 nm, 27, 26.8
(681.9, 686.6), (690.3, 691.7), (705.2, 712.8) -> 0.04 nm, 27.6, 26.3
